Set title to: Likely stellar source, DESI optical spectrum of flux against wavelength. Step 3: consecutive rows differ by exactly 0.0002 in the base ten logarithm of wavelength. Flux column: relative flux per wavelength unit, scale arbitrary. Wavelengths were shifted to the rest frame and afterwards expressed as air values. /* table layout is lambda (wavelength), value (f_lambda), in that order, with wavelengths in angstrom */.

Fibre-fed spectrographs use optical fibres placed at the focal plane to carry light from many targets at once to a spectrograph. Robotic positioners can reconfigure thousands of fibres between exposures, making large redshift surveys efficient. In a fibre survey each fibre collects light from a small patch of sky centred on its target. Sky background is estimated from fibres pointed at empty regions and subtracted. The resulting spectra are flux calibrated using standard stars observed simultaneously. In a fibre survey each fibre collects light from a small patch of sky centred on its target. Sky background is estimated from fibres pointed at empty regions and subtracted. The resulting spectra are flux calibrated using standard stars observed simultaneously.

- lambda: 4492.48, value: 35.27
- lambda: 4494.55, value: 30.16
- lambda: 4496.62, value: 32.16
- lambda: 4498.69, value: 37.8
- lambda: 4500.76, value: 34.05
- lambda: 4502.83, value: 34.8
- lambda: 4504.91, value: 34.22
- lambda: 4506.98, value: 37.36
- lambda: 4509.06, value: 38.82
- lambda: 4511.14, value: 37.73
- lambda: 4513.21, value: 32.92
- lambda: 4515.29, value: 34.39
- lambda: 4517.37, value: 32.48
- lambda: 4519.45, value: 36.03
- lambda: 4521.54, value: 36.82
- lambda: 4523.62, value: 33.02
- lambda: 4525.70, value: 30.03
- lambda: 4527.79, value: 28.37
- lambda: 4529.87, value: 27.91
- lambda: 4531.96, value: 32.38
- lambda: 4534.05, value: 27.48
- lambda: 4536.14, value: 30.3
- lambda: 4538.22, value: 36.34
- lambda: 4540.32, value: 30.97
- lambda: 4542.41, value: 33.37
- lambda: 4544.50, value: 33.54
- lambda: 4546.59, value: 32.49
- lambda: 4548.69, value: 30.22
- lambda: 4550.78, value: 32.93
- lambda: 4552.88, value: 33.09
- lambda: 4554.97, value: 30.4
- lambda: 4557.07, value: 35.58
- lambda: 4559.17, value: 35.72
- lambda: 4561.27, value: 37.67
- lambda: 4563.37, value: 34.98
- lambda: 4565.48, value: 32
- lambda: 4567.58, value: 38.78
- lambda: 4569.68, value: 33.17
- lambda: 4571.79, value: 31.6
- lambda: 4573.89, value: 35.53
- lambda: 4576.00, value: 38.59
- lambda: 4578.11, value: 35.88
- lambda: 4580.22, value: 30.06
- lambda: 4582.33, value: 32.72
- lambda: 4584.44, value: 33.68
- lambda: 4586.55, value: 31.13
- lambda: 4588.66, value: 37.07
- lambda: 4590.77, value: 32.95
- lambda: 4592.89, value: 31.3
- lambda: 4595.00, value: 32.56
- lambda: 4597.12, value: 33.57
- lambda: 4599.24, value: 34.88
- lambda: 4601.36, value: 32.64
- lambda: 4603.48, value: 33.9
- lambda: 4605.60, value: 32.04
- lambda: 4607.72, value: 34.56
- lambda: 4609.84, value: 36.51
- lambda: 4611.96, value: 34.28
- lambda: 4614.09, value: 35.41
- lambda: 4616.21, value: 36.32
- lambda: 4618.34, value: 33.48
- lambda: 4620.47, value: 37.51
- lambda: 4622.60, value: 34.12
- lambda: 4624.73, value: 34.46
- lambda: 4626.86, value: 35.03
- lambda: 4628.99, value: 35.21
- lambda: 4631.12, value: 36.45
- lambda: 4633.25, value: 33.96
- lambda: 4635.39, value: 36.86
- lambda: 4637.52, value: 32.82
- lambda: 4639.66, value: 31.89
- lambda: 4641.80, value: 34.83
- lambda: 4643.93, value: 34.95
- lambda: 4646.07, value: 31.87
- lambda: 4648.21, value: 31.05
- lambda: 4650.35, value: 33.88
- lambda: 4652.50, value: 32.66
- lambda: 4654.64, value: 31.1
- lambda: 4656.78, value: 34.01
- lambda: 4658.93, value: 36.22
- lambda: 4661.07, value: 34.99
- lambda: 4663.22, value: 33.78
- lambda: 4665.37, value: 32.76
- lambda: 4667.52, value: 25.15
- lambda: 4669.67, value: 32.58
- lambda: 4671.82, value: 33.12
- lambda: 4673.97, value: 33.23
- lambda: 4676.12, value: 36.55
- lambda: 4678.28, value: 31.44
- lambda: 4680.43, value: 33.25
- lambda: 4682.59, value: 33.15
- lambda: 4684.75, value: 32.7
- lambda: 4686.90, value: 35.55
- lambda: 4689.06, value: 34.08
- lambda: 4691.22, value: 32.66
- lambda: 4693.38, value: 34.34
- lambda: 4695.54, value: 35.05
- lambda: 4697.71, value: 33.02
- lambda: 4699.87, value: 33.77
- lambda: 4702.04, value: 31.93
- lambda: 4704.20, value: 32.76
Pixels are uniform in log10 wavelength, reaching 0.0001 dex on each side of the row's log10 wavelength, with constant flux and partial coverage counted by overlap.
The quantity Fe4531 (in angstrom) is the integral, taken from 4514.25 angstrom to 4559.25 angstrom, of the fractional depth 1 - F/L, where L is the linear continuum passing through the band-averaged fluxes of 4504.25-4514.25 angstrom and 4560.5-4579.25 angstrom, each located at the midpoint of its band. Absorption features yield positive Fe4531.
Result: 4.3 angstrom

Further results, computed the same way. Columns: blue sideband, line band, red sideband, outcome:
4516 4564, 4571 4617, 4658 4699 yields -1.4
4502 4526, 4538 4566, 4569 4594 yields 0.6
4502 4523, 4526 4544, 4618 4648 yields 2.2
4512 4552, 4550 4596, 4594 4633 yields -0.8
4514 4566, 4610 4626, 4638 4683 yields -1.1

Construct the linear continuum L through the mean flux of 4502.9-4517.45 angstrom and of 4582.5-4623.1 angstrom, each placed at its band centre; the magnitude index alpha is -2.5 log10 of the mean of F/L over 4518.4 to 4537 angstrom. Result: 0.13 mag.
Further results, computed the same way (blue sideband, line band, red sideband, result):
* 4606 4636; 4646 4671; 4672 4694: 0.06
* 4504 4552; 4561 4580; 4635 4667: -0.06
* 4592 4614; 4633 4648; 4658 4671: -0.02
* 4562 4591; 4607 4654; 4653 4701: -0.02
